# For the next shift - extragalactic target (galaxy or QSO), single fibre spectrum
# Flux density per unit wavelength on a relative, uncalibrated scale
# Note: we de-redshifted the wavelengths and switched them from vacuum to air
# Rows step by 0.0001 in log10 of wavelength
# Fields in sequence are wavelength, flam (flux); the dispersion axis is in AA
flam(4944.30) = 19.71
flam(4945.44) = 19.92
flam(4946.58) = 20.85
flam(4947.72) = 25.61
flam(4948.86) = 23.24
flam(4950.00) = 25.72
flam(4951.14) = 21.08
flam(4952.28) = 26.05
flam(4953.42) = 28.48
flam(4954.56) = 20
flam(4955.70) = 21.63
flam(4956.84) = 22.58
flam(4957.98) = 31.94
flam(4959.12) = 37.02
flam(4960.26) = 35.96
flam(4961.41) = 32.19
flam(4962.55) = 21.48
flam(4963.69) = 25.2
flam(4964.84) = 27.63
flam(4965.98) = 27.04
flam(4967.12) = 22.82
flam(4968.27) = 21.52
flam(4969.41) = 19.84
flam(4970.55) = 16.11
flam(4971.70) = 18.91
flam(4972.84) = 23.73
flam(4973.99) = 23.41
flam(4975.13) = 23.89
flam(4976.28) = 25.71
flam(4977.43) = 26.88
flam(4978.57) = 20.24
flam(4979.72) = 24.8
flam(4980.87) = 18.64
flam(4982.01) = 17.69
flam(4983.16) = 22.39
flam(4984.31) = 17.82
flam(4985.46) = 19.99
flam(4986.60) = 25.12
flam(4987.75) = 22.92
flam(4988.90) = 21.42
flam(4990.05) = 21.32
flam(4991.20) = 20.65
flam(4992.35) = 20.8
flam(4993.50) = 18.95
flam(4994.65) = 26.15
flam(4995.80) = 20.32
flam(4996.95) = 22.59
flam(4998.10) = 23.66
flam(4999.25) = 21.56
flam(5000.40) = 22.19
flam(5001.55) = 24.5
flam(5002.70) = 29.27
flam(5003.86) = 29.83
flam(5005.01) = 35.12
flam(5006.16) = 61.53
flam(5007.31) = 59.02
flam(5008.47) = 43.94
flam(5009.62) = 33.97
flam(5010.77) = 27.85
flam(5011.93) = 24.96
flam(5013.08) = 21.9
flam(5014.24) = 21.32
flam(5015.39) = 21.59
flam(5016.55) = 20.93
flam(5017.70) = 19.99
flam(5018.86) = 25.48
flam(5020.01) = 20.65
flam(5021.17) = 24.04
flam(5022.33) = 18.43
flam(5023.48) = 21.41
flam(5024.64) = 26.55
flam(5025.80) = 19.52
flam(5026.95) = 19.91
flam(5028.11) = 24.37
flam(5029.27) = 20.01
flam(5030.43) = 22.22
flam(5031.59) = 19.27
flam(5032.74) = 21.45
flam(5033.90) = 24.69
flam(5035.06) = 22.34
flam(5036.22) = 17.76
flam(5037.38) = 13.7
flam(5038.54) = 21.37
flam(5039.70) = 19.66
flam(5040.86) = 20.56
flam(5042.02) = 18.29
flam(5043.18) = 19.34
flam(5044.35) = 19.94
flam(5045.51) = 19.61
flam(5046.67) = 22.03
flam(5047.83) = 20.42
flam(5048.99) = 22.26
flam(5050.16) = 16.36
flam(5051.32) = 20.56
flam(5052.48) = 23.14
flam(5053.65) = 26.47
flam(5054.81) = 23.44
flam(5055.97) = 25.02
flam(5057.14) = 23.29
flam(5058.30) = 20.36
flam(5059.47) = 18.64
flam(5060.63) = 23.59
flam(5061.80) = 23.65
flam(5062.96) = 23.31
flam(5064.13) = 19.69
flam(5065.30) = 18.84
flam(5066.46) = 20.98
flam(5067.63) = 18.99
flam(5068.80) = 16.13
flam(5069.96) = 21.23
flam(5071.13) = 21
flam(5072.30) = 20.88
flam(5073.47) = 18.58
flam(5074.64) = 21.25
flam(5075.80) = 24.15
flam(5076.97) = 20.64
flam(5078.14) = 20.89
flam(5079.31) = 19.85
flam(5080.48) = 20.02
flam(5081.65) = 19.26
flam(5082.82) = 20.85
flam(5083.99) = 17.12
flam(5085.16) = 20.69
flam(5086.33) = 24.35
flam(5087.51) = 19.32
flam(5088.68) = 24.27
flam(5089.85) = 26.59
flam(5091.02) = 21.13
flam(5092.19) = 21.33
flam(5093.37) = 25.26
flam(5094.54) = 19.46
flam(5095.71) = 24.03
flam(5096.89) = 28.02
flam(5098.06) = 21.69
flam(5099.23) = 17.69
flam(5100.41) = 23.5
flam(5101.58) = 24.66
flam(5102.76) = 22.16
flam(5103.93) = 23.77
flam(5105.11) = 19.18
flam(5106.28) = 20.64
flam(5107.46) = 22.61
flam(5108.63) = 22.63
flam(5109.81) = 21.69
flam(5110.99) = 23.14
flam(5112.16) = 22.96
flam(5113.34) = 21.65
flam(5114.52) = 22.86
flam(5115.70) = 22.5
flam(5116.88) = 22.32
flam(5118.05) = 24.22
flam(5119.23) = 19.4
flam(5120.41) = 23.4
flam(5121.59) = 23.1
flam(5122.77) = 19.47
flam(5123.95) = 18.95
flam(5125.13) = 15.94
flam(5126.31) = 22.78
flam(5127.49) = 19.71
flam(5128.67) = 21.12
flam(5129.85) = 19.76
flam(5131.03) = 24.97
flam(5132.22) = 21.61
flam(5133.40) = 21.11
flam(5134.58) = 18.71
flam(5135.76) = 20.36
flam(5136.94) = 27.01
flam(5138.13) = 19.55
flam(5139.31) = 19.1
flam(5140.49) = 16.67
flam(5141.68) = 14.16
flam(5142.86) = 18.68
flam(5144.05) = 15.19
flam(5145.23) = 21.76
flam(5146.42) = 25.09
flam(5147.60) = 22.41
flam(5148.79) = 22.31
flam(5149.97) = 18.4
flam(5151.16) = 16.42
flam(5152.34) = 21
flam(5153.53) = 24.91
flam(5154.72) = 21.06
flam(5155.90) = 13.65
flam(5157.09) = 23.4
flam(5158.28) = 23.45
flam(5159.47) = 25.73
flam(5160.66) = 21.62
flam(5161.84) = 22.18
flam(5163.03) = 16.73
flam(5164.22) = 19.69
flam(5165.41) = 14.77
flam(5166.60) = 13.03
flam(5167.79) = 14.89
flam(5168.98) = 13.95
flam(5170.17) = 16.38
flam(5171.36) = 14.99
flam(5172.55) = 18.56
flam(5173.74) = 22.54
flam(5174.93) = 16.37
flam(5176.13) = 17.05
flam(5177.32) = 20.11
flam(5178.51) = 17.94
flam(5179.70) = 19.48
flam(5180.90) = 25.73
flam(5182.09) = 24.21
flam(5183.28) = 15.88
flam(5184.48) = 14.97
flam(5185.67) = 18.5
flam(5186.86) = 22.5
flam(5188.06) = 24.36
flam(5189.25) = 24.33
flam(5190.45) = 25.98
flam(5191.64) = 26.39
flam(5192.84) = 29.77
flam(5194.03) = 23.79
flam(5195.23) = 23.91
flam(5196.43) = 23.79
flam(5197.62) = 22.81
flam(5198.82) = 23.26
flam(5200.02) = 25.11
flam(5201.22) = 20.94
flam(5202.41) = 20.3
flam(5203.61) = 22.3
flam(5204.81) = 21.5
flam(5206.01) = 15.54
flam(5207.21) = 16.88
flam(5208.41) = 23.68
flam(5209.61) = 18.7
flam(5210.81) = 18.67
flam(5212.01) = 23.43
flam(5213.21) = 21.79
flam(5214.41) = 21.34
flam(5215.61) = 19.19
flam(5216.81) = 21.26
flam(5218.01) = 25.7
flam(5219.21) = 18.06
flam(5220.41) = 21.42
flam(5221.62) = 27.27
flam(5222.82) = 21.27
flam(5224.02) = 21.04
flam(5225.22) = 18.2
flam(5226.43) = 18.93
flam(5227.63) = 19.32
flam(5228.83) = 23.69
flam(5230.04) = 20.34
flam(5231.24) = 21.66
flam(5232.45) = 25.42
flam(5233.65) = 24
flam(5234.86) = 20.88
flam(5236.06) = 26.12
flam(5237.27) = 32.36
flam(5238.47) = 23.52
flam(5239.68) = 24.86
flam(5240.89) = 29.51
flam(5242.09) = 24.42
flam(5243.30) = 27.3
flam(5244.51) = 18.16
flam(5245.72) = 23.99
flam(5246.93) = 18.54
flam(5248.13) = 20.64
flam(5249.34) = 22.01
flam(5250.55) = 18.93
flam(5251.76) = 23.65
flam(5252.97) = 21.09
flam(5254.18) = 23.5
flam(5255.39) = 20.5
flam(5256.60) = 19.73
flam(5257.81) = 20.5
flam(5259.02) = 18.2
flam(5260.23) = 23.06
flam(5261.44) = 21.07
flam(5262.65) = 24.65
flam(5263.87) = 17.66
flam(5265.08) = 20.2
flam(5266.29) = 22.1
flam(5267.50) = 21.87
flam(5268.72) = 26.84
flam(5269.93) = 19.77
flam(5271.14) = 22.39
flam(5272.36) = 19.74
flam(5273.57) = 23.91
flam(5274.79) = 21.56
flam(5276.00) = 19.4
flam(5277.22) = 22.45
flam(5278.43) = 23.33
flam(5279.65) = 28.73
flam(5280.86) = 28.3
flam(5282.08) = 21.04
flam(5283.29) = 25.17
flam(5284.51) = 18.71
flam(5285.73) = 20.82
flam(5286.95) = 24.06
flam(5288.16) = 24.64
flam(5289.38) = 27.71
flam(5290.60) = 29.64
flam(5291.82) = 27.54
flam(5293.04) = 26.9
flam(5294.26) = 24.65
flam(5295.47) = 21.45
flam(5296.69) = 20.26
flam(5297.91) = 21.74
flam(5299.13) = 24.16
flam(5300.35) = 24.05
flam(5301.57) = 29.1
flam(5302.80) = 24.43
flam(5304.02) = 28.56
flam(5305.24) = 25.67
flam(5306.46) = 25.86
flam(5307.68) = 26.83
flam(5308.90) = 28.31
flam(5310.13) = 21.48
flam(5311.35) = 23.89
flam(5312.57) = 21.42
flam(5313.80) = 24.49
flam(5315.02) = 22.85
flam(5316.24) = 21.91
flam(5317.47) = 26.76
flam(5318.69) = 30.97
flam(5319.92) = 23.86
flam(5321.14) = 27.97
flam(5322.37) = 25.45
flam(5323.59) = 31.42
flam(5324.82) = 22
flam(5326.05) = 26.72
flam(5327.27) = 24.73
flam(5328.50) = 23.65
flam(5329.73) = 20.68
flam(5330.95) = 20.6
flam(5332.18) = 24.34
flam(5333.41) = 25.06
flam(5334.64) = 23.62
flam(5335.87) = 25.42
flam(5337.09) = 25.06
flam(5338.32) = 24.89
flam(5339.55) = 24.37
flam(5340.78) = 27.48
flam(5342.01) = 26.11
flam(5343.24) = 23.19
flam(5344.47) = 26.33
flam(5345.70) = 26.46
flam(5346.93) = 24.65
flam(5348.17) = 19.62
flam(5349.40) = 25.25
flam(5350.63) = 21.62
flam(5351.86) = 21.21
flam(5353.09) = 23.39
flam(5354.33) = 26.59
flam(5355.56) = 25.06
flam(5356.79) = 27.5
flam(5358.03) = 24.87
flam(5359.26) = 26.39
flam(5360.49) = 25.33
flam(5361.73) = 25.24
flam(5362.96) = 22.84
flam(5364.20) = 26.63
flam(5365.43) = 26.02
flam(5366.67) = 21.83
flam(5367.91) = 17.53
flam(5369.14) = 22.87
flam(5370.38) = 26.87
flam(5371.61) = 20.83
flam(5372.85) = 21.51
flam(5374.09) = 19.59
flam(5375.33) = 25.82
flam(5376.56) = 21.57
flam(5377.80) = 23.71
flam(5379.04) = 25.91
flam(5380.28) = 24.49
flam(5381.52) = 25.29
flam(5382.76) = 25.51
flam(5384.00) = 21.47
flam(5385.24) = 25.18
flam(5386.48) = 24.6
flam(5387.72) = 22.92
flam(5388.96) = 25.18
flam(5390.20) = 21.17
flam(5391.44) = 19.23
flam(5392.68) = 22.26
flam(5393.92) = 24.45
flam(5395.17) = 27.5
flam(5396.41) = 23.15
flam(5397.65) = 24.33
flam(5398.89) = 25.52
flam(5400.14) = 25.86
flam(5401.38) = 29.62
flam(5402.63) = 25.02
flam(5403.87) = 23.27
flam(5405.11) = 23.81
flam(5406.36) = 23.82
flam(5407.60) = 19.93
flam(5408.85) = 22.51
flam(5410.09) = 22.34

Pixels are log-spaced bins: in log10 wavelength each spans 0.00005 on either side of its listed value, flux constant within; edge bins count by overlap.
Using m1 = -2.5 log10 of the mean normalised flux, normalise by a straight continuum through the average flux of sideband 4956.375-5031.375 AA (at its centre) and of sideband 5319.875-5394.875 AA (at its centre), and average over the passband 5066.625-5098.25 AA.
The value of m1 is 0.16 mag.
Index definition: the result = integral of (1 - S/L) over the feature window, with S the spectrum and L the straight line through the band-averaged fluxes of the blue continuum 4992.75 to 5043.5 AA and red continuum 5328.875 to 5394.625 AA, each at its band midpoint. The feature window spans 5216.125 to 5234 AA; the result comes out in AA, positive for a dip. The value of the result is 1.81 AA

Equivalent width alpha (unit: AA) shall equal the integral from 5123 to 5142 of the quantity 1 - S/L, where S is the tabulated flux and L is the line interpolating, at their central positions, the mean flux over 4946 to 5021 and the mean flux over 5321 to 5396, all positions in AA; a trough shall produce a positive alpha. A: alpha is 3.59 AA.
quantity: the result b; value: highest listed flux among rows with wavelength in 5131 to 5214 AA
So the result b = 29.77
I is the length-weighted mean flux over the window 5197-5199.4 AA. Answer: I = 23.1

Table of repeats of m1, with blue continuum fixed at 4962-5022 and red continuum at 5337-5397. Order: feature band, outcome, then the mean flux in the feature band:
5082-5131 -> 0.13 mag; 21.9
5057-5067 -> 0.16 mag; 21.3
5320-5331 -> -0.04 mag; 25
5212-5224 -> 0.11 mag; 22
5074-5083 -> 0.19 mag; 20.9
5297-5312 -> -0.05 mag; 25.2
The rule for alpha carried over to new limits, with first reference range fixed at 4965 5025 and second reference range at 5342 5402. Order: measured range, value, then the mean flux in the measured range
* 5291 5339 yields -1.3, 24.9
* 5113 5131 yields 2.4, 21.3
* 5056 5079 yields 3.5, 20.9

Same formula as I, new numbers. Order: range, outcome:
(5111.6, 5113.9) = 22.3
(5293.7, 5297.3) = 22.1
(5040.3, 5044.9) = 19.5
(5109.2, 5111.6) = 22.4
